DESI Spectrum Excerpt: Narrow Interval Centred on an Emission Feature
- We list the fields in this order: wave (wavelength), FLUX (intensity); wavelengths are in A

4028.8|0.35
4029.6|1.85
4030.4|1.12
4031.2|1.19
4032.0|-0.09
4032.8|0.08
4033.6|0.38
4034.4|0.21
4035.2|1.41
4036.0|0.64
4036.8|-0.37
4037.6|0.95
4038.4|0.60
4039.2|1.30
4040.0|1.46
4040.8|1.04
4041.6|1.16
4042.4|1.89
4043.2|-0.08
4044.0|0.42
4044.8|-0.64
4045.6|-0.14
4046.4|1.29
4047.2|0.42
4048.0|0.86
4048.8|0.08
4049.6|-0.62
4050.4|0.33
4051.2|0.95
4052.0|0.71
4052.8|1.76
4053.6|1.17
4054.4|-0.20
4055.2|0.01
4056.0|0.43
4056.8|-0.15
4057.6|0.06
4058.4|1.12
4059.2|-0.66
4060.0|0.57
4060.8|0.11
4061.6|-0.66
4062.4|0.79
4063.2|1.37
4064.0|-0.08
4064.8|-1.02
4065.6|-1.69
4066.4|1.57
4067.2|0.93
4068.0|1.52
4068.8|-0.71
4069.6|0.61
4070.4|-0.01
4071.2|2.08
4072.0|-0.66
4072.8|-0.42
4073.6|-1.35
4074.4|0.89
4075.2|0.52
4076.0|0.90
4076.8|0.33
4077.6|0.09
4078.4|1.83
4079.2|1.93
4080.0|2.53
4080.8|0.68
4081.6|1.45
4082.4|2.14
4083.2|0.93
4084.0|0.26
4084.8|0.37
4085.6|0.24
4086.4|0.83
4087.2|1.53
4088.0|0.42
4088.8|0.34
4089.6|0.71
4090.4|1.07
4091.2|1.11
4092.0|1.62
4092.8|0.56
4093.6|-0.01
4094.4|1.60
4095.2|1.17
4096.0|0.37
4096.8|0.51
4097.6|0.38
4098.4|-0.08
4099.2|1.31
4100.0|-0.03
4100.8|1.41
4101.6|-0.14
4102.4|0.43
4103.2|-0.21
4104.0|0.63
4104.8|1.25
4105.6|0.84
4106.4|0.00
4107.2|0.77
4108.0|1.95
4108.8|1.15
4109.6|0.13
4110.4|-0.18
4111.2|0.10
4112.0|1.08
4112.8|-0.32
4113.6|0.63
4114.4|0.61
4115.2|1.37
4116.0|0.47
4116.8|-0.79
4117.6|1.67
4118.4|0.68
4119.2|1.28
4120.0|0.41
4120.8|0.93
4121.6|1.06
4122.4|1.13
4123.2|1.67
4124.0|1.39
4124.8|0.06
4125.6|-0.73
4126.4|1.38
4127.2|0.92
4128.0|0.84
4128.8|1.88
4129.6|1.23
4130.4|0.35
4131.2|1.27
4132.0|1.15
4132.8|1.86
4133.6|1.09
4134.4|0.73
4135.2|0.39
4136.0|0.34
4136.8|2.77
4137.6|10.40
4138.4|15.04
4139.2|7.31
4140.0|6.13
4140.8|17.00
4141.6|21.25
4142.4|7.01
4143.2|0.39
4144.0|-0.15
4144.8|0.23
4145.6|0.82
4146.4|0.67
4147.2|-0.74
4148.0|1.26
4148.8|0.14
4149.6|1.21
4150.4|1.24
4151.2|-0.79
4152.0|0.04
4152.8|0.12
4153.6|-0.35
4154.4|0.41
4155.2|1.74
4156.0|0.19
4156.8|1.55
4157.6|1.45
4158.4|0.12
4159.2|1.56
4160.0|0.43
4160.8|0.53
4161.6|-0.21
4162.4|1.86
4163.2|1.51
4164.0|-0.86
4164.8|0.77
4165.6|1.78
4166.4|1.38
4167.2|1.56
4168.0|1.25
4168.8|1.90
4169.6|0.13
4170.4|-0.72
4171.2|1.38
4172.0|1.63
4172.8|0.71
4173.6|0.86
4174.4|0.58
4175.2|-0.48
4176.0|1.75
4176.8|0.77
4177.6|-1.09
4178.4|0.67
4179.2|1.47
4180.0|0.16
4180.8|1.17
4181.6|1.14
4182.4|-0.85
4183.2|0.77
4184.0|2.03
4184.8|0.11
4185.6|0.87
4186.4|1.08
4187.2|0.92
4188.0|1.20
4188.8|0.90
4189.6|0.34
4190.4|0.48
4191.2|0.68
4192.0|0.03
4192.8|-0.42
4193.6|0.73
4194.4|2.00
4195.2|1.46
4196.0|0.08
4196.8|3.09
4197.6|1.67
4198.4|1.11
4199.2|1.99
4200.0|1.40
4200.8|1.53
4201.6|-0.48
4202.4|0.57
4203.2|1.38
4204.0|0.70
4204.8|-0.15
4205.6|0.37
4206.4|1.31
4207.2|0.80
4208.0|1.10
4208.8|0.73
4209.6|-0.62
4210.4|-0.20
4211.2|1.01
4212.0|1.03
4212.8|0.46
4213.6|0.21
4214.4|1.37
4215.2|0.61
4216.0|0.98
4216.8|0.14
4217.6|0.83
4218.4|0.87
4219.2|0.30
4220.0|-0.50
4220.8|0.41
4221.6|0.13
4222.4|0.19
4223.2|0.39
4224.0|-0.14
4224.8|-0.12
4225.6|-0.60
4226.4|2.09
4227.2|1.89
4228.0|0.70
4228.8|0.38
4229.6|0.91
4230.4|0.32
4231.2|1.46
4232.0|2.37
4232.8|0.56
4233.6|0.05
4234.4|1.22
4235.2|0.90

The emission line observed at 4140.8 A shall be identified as [O II]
